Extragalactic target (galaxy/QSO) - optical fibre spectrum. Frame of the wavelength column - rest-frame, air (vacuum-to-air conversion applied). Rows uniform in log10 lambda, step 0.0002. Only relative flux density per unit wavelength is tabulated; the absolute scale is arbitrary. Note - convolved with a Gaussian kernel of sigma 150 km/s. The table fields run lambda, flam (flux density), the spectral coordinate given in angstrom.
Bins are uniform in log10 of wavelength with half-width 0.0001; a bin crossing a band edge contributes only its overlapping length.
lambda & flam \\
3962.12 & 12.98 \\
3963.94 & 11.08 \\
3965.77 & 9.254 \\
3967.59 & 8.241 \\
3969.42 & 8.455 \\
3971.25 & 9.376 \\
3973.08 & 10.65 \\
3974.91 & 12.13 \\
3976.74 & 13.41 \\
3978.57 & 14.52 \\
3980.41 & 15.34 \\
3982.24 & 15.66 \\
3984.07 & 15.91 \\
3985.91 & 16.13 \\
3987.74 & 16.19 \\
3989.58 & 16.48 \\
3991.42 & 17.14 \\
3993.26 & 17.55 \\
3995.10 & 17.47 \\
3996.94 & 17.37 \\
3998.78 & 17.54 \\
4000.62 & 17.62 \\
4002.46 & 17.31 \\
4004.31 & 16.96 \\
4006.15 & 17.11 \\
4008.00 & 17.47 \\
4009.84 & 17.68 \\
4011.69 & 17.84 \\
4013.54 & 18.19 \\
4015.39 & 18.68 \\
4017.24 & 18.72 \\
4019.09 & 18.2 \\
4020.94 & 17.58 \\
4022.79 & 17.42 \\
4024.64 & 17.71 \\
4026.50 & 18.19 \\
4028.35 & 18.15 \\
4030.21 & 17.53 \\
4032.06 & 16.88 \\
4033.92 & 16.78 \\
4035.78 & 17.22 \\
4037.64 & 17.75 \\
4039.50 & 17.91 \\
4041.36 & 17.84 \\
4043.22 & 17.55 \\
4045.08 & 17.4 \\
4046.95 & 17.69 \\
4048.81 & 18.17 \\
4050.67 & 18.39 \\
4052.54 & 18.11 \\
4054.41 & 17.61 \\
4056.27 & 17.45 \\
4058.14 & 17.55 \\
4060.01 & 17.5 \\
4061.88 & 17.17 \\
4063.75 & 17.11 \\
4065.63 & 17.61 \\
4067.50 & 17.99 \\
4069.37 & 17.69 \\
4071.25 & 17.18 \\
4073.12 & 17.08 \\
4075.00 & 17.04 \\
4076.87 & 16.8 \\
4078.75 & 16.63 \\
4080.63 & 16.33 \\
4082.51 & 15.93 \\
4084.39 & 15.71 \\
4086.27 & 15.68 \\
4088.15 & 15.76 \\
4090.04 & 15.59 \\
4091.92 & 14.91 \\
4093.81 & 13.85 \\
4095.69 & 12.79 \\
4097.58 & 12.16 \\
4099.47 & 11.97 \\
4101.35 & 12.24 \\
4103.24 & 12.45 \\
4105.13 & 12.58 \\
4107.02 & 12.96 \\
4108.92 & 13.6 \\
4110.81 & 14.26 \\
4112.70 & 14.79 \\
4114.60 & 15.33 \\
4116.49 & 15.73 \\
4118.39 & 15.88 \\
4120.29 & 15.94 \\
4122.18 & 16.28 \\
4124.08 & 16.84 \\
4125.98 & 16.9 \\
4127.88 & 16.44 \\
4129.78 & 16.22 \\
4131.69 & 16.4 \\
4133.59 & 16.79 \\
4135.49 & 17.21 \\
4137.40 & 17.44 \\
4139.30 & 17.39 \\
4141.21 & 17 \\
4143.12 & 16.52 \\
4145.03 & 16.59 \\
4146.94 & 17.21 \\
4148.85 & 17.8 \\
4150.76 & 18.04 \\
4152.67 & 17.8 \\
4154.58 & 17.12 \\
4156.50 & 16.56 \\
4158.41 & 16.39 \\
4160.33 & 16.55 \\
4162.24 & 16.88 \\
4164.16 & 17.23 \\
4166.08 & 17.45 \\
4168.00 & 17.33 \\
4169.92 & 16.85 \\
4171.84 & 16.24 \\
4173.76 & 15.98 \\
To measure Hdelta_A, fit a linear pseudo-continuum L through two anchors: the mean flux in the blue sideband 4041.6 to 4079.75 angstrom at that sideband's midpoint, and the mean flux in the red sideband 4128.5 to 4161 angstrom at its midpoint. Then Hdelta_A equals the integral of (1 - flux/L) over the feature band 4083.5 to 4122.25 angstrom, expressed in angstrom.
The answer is 6.7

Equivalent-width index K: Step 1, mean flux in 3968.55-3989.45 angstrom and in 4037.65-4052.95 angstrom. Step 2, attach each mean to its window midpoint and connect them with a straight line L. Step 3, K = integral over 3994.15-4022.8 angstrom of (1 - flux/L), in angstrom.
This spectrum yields -4.1 angstrom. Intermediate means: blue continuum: 13.6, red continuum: 17.9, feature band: 17.7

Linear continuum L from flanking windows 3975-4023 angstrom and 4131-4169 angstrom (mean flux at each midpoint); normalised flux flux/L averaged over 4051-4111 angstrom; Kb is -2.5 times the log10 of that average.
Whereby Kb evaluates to 0.09 mag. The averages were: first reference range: 16.9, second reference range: 17.1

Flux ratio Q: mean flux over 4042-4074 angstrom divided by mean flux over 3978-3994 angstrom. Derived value 1.09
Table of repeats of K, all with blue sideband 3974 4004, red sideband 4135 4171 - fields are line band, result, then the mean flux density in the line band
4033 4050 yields -1.2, 17.6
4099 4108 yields 2.3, 12.5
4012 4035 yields -2.1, 17.8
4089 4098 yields 1.5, 14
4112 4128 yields 0.9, 16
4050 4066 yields -1.0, 17.6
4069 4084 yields -0.1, 16.8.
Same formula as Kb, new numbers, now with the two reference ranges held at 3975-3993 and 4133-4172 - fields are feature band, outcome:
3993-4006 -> -0.111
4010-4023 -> -0.144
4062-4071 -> -0.078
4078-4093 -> 0.046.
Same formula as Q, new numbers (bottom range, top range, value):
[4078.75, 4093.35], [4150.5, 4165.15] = 1.08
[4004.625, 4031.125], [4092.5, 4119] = 0.76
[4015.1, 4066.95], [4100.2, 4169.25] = 0.91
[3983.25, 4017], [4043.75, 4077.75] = 1.01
